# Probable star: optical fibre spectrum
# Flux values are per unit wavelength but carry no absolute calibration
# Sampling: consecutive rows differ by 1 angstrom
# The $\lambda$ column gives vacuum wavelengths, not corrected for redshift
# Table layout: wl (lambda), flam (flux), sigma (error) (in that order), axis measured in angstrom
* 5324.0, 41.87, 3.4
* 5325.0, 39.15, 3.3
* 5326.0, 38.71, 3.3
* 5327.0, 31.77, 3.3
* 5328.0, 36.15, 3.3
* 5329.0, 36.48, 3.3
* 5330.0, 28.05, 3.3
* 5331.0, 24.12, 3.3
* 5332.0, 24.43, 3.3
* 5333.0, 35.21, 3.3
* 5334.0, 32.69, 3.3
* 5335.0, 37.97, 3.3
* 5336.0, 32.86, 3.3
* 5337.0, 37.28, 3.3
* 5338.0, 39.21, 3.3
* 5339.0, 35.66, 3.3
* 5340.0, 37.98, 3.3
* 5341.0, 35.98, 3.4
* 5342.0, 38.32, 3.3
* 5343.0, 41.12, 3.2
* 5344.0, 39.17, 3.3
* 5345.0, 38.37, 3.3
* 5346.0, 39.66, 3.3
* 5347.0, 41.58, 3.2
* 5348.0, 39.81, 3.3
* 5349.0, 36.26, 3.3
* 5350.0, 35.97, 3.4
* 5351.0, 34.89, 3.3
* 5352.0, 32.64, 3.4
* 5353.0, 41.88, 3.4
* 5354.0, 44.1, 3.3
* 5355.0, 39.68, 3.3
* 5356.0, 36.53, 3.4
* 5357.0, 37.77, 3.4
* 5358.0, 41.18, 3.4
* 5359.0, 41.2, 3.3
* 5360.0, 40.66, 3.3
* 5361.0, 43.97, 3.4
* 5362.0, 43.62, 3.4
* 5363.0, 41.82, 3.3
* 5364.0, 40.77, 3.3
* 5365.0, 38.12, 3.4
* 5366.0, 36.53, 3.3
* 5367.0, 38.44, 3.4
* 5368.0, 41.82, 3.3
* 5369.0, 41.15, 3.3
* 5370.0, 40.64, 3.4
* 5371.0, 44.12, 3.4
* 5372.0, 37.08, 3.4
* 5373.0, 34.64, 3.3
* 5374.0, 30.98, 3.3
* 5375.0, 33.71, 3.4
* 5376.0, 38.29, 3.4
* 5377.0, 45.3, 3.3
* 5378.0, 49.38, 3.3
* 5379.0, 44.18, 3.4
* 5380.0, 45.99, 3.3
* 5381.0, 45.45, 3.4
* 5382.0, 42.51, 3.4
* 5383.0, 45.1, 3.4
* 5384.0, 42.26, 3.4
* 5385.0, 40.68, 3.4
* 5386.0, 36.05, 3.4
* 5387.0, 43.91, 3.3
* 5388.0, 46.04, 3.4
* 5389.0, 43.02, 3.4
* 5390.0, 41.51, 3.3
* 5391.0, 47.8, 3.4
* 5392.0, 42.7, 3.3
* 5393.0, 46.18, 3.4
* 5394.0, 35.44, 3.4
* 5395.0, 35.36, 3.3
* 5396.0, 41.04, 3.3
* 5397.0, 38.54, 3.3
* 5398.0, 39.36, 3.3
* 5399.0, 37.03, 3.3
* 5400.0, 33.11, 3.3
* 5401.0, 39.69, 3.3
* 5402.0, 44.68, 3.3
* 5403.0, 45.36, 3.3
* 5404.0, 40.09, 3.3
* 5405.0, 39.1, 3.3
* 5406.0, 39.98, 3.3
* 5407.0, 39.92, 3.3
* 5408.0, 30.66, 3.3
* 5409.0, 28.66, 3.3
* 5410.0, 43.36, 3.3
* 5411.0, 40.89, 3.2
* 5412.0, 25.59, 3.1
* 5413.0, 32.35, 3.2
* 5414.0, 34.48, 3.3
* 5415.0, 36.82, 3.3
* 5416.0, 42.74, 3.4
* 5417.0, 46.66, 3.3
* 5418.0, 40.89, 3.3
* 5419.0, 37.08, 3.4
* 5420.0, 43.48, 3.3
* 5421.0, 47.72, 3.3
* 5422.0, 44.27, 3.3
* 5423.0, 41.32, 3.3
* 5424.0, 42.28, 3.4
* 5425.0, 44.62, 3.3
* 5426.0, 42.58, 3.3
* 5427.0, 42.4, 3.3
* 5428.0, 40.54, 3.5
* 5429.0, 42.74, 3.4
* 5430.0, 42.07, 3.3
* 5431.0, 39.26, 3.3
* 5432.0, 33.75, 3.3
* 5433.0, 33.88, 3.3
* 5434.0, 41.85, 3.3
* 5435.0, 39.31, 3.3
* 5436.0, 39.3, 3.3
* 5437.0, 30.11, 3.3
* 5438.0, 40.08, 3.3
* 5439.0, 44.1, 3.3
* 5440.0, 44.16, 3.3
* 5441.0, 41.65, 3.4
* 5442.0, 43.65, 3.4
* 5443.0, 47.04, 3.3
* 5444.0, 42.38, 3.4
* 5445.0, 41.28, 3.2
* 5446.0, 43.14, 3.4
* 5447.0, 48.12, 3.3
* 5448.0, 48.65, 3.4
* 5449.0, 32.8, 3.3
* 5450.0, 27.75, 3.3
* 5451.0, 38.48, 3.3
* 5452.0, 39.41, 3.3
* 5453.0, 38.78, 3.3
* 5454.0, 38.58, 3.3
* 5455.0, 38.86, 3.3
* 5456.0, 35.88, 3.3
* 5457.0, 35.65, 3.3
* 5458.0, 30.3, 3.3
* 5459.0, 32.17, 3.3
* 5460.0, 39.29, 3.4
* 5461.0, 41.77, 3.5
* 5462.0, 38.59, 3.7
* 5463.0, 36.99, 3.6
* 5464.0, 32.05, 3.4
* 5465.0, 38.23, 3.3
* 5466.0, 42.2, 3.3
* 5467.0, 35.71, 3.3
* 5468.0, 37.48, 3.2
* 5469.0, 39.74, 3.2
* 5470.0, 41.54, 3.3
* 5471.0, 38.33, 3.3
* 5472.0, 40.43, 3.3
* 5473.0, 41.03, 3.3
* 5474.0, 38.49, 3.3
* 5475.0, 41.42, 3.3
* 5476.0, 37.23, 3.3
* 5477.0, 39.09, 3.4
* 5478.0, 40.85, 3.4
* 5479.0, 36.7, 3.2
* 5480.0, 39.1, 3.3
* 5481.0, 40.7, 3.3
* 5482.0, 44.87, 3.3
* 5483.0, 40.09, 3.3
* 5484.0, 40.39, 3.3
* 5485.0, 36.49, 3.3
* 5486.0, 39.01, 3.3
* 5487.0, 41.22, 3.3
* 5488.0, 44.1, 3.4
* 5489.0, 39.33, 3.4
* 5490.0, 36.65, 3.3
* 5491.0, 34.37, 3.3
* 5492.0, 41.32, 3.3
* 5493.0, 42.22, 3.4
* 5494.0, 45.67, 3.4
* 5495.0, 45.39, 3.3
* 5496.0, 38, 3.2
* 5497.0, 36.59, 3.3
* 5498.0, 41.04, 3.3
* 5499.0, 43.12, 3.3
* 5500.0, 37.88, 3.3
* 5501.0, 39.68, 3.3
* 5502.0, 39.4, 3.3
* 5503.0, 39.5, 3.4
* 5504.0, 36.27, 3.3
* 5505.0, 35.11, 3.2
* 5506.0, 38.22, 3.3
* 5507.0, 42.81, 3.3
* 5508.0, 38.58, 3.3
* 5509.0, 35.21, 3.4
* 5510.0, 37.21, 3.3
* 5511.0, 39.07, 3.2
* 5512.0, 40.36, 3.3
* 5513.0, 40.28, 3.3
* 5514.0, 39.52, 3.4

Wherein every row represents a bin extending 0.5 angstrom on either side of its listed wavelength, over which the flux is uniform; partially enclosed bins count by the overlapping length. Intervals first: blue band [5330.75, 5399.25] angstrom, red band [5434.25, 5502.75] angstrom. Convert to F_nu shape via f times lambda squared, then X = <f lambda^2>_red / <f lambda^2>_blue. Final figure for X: 1.04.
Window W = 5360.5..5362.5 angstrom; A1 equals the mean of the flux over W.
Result 43.8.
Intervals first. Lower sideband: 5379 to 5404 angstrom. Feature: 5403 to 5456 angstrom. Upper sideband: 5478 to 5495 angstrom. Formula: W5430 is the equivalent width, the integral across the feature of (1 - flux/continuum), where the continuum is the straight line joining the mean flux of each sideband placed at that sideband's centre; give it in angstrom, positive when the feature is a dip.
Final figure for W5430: 1.7 angstrom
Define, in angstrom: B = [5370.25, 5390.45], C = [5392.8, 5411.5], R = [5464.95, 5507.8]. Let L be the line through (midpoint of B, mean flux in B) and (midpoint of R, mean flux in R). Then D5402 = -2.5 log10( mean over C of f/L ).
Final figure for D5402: 0.065 mag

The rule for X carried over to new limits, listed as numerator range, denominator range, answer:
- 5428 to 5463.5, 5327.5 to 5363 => 1.09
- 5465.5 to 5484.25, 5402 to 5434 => 1.02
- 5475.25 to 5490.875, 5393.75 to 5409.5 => 1.07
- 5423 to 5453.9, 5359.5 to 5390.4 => 1.01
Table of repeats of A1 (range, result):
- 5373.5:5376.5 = 34.3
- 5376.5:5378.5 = 47.3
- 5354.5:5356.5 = 38.1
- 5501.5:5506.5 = 37.7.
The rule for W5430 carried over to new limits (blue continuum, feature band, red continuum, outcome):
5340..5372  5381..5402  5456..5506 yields -0.9 angstrom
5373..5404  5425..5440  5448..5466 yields -0.6 angstrom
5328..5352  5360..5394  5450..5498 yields -4.6 angstrom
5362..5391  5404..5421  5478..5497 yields 1.2 angstrom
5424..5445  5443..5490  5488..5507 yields 1.3 angstrom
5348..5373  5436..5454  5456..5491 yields -0.8 angstrom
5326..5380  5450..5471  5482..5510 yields 1.0 angstrom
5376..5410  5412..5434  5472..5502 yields 0.3 angstrom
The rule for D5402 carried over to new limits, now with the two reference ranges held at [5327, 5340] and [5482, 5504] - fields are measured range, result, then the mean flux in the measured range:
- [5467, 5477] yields -0.002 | 39.3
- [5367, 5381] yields -0.158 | 40.7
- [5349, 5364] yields -0.153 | 39.6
